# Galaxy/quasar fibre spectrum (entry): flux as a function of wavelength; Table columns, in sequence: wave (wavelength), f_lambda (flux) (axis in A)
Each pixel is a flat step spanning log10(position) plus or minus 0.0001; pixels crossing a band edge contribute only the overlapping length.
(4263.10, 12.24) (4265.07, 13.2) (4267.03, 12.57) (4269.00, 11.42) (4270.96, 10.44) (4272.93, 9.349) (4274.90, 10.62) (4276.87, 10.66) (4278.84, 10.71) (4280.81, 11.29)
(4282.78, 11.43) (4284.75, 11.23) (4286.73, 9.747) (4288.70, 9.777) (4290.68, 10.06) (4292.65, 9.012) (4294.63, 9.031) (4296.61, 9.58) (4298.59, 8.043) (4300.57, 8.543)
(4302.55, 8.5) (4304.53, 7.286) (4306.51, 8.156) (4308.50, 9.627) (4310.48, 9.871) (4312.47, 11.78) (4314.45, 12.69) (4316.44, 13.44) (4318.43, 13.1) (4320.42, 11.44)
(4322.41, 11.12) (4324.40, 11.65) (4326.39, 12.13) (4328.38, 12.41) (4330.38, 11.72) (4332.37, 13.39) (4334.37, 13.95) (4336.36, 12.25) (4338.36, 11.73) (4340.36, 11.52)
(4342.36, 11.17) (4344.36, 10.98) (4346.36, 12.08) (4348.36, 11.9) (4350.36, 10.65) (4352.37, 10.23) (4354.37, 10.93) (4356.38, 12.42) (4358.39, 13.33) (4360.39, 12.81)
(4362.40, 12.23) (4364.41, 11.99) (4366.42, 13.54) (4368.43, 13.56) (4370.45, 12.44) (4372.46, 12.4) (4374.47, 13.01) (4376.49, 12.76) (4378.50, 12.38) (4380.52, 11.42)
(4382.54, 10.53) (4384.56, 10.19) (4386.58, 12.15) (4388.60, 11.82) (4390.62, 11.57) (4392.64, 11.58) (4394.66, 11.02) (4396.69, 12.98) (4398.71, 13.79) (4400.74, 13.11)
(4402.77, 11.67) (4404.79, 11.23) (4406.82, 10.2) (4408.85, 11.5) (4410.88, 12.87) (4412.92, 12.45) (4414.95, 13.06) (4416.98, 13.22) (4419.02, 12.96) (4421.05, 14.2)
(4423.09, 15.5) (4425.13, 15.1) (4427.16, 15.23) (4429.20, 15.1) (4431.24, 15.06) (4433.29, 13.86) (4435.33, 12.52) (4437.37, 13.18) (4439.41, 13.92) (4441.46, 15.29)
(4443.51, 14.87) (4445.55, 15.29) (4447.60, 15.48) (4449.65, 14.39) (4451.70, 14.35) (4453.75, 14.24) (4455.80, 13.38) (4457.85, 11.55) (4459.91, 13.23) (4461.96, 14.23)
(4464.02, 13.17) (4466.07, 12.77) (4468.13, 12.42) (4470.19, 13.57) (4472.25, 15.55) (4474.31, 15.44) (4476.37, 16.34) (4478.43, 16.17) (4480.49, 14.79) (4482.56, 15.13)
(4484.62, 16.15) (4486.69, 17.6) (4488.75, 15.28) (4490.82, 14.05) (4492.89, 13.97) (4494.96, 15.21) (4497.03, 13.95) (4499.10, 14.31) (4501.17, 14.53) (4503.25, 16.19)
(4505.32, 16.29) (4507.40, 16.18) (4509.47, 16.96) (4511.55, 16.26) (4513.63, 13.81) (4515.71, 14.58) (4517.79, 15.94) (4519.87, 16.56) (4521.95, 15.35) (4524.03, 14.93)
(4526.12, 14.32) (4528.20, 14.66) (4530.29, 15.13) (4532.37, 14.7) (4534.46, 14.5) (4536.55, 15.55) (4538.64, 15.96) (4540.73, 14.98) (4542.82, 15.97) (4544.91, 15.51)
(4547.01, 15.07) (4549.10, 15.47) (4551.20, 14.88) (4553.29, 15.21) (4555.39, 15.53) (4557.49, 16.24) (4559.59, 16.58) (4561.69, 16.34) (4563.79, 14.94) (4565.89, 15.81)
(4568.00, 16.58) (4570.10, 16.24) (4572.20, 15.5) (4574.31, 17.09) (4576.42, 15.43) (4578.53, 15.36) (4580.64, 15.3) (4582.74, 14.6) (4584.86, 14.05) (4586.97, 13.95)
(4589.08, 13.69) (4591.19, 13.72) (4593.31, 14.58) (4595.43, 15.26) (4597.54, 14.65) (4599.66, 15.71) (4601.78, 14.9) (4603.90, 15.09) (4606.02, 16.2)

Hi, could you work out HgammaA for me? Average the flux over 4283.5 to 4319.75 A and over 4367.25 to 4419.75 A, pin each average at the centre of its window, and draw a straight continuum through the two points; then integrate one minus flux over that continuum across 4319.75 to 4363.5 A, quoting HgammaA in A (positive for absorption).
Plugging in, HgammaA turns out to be -4.0 A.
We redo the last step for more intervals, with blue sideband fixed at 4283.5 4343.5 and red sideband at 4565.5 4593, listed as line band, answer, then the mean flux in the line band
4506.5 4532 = -2.17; 15.4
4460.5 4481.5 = -1.63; 14.4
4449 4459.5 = -0.35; 13.5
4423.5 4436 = -1.85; 14.6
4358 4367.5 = -0.93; 12.8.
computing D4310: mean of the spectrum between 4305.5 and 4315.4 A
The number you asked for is 10.4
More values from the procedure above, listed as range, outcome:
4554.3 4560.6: 16.1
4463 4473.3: 13.5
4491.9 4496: 14.6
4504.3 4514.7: 15.9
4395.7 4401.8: 13.3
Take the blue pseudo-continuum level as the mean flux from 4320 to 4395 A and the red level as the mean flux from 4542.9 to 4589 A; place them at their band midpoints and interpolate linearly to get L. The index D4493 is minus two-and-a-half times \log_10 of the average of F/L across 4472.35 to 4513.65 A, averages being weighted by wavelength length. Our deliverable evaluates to -0.090 mag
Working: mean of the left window 12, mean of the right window 15.5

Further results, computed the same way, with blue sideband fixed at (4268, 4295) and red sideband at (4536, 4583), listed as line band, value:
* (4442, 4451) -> -0.112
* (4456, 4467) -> 0.064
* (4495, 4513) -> -0.065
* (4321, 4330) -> -0.056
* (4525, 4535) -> 0.033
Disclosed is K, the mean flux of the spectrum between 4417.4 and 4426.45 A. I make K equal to 14.4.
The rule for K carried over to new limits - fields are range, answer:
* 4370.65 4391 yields 11.9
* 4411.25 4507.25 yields 14.5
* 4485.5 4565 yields 15.4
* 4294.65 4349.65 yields 11.1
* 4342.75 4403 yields 12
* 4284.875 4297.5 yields 9.65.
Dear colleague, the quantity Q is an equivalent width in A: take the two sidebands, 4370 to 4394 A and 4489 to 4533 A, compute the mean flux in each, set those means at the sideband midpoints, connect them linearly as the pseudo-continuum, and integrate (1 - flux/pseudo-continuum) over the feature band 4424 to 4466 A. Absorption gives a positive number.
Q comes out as -2.2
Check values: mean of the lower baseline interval 11.8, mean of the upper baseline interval 15.1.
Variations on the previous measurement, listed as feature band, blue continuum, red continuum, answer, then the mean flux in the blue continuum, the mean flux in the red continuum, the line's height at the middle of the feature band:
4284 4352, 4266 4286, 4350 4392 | 3.47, 11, 12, 11.4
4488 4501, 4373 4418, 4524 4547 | -0.22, 12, 15.1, 14.2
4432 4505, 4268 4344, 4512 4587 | -3.35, 10.8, 15.4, 13.9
